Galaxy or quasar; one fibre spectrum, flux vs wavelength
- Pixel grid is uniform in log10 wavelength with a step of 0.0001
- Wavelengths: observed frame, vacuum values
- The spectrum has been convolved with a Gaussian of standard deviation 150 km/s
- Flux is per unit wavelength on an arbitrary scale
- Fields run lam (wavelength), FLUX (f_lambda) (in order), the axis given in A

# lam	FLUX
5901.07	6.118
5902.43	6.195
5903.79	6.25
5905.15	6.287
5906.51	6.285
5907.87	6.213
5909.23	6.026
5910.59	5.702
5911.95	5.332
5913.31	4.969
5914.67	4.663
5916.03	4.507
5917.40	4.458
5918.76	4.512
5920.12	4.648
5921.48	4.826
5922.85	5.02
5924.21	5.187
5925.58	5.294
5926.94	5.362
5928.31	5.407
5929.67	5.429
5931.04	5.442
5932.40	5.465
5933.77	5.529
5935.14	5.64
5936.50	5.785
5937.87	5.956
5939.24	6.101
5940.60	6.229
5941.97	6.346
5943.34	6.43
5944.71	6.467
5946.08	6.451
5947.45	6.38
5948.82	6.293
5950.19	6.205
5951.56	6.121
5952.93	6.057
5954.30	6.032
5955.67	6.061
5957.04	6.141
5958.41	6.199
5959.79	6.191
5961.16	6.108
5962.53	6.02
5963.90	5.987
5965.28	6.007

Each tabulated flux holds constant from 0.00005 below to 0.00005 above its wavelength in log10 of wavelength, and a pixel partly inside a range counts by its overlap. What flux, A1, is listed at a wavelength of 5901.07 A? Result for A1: 6.118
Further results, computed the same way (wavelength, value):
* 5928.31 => 5.407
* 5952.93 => 6.057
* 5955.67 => 6.061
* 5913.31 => 4.969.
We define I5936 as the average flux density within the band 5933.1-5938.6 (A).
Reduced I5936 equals 5.73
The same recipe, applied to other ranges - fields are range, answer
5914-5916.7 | 4.59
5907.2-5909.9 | 6.12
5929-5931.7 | 5.43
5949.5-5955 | 6.11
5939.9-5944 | 6.34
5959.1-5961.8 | 6.15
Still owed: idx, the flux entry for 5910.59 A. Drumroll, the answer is 5.702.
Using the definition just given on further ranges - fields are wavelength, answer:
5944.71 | 6.467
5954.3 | 6.032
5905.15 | 6.287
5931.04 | 5.442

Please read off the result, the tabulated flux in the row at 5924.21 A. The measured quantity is 5.187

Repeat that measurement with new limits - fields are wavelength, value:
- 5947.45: 6.38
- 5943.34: 6.43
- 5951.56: 6.121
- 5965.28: 6.007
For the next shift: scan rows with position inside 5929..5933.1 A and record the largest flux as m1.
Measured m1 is 5.465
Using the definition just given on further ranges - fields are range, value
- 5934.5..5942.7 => 6.346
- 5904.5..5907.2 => 6.287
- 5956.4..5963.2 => 6.199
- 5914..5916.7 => 4.663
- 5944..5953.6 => 6.467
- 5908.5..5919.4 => 6.026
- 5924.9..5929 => 5.407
